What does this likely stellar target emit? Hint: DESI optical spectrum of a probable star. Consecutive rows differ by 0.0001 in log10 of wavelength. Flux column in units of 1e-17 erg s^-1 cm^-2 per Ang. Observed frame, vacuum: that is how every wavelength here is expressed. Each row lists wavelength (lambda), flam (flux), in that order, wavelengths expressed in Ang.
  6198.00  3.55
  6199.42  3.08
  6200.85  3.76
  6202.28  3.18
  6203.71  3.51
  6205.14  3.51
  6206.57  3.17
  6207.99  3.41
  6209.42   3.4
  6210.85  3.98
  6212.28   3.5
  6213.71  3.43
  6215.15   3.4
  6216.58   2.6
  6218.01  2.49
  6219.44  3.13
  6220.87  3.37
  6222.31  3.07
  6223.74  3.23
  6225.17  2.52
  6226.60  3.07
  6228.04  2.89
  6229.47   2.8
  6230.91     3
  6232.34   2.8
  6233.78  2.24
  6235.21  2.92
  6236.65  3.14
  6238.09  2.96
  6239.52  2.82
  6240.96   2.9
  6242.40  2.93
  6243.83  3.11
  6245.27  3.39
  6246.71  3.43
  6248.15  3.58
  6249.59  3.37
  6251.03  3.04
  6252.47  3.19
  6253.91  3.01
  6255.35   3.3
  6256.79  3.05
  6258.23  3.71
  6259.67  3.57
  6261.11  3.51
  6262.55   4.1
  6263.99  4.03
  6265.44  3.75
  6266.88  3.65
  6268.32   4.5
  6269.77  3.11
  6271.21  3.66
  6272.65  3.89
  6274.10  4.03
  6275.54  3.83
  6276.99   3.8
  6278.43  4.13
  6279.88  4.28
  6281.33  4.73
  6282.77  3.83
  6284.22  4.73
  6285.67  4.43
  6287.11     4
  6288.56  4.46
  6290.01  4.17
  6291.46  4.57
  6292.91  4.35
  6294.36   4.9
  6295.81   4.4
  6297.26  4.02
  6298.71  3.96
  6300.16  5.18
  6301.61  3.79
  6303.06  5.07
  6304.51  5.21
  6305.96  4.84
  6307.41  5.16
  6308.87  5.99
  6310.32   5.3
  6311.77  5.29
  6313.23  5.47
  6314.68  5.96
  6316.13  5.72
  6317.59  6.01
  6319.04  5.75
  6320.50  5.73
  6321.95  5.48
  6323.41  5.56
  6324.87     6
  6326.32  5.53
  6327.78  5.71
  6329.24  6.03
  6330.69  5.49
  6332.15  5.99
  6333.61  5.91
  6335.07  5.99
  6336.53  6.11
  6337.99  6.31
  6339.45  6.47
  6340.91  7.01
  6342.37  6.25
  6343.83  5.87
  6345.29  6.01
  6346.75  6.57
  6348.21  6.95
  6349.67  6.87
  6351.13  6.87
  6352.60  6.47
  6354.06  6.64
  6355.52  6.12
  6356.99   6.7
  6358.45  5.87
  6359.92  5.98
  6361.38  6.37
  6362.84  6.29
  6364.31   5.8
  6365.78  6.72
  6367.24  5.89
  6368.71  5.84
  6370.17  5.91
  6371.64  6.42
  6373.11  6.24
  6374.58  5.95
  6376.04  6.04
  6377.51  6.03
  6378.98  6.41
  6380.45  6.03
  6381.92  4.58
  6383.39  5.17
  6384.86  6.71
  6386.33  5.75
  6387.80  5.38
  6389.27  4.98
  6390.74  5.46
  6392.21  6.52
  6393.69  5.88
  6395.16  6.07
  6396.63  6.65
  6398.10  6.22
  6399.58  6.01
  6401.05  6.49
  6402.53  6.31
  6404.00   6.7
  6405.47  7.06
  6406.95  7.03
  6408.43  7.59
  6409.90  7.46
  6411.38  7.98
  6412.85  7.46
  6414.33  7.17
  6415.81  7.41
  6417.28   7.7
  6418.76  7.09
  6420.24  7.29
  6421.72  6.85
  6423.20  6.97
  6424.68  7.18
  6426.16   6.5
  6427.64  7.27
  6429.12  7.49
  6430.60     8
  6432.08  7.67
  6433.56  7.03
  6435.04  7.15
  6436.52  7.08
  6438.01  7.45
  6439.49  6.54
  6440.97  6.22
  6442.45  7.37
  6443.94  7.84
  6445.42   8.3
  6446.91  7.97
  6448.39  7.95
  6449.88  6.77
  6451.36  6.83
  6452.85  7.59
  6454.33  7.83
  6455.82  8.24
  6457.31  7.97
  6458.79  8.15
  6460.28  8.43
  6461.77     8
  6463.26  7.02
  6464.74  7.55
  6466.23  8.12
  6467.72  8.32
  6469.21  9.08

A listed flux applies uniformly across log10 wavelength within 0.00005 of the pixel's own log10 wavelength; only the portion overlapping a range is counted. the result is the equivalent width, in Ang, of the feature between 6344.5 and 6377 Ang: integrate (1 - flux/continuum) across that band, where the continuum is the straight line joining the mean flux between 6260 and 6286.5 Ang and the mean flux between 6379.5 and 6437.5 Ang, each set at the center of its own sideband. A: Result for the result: -3.16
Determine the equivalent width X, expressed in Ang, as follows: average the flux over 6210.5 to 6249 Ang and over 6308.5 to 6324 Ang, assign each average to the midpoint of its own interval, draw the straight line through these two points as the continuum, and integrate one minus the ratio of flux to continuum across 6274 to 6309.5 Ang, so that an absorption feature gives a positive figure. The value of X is 3.20 Ang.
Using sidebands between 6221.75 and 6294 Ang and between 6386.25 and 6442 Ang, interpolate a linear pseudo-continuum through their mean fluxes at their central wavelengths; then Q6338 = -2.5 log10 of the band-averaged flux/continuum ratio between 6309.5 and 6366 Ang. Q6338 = -0.17 mag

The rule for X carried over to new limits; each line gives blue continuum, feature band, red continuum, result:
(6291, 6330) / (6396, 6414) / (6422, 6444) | -0.5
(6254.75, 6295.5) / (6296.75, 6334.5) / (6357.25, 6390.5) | -4.7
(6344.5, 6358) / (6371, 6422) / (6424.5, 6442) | 3.2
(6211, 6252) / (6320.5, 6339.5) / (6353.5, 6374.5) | -1.7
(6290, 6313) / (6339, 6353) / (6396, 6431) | -2.1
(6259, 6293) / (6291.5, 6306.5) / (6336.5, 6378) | 0.4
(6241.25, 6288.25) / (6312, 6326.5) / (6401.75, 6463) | -2.4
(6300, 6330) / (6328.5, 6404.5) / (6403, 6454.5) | 1.7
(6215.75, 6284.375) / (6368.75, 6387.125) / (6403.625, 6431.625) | 1.2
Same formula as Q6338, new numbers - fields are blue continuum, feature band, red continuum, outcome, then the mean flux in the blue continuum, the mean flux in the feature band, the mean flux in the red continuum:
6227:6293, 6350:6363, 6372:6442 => -0.145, 3.57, 6.39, 6.65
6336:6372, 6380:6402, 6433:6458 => 0.157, 6.33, 5.86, 7.42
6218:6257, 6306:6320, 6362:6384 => -0.196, 3.04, 5.59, 5.96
